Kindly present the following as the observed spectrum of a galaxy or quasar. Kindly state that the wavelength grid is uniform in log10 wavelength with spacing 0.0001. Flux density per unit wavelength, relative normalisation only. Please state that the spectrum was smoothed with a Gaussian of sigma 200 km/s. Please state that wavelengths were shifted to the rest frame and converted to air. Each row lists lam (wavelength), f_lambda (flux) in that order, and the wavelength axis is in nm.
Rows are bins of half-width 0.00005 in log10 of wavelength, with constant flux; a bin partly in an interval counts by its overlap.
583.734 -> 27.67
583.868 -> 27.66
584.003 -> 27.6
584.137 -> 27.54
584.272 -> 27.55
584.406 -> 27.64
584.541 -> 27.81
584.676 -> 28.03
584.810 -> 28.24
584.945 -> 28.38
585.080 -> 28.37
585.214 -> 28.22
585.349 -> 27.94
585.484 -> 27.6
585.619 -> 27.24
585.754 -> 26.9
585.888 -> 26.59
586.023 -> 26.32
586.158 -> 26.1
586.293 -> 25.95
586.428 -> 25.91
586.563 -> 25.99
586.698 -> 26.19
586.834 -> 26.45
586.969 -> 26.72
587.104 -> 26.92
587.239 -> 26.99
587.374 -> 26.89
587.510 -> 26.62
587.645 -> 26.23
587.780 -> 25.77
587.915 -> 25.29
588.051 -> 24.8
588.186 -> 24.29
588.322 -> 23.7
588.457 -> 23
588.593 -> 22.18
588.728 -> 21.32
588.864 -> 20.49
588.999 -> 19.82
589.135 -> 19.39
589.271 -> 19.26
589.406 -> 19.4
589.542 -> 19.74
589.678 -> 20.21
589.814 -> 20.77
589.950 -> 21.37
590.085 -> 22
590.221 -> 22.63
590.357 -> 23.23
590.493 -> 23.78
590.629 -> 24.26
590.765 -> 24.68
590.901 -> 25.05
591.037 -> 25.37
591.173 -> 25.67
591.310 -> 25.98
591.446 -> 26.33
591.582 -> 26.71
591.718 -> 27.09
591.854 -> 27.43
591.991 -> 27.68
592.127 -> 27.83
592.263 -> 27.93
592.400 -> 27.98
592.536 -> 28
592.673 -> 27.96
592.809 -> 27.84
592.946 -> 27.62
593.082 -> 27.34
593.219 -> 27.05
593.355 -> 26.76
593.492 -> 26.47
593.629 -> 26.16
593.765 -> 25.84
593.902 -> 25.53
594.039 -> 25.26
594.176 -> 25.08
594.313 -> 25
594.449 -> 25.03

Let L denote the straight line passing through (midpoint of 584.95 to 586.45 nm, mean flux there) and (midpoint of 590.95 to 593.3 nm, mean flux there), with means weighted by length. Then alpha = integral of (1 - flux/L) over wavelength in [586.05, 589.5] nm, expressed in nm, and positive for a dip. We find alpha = 0.37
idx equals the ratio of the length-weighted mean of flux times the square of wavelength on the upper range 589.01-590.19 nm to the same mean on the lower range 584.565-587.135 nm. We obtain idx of 0.76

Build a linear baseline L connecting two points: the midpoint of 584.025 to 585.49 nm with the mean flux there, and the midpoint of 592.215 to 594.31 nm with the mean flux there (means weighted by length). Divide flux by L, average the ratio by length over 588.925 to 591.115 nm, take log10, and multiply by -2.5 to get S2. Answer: 0.23 mag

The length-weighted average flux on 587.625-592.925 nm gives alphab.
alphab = 24.2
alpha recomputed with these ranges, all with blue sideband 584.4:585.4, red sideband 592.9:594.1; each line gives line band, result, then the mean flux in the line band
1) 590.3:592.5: 0.060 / 26.1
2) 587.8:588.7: 0.118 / 23.9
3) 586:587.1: 0.061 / 26.2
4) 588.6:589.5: 0.238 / 20.1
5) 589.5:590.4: 0.189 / 21.4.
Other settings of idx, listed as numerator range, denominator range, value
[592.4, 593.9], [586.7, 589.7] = 1.17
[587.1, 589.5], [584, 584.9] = 0.85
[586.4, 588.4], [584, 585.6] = 0.94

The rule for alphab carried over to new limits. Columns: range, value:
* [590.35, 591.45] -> 24.9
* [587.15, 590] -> 22.8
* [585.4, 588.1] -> 26.4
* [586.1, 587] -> 26.1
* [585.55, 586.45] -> 26.5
